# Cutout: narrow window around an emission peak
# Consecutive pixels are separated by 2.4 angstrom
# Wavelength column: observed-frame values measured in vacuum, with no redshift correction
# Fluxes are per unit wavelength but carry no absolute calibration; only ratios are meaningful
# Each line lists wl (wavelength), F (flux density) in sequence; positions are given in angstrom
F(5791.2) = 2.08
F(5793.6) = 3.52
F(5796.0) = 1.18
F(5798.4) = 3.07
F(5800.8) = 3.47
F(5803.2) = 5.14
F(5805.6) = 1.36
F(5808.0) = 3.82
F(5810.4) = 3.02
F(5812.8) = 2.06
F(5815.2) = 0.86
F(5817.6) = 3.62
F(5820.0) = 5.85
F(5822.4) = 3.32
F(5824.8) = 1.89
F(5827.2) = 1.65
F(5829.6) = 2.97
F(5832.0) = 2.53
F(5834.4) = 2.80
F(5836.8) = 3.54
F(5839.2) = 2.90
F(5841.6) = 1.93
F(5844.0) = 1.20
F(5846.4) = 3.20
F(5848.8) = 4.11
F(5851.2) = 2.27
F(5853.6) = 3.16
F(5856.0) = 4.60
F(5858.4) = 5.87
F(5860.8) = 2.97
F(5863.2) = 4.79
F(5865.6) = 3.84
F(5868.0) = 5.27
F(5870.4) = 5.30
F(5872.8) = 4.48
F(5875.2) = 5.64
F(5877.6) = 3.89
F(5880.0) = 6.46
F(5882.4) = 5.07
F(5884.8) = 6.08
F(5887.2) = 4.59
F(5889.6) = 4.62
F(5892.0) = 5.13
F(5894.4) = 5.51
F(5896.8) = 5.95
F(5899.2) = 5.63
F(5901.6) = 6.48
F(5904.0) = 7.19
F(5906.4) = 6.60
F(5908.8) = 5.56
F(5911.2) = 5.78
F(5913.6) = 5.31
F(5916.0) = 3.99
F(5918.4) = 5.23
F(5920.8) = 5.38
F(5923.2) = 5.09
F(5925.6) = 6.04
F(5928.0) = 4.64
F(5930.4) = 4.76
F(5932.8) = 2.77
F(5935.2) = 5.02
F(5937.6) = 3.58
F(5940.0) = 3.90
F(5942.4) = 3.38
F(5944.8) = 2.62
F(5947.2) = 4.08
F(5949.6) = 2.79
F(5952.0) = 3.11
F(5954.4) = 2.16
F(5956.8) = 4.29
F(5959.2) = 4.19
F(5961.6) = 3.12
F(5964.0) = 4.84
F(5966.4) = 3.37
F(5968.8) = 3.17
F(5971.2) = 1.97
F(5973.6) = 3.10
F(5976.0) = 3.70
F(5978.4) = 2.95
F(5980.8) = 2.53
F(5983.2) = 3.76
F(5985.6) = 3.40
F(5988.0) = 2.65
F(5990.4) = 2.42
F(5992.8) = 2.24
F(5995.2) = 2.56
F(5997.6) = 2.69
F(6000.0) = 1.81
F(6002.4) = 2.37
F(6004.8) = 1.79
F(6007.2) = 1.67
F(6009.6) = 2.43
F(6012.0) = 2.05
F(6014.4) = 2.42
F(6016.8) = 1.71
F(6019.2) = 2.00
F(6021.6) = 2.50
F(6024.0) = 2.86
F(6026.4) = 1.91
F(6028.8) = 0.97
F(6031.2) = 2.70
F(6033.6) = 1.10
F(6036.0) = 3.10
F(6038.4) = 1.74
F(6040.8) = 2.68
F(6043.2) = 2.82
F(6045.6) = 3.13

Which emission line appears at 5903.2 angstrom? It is Mg II 2798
